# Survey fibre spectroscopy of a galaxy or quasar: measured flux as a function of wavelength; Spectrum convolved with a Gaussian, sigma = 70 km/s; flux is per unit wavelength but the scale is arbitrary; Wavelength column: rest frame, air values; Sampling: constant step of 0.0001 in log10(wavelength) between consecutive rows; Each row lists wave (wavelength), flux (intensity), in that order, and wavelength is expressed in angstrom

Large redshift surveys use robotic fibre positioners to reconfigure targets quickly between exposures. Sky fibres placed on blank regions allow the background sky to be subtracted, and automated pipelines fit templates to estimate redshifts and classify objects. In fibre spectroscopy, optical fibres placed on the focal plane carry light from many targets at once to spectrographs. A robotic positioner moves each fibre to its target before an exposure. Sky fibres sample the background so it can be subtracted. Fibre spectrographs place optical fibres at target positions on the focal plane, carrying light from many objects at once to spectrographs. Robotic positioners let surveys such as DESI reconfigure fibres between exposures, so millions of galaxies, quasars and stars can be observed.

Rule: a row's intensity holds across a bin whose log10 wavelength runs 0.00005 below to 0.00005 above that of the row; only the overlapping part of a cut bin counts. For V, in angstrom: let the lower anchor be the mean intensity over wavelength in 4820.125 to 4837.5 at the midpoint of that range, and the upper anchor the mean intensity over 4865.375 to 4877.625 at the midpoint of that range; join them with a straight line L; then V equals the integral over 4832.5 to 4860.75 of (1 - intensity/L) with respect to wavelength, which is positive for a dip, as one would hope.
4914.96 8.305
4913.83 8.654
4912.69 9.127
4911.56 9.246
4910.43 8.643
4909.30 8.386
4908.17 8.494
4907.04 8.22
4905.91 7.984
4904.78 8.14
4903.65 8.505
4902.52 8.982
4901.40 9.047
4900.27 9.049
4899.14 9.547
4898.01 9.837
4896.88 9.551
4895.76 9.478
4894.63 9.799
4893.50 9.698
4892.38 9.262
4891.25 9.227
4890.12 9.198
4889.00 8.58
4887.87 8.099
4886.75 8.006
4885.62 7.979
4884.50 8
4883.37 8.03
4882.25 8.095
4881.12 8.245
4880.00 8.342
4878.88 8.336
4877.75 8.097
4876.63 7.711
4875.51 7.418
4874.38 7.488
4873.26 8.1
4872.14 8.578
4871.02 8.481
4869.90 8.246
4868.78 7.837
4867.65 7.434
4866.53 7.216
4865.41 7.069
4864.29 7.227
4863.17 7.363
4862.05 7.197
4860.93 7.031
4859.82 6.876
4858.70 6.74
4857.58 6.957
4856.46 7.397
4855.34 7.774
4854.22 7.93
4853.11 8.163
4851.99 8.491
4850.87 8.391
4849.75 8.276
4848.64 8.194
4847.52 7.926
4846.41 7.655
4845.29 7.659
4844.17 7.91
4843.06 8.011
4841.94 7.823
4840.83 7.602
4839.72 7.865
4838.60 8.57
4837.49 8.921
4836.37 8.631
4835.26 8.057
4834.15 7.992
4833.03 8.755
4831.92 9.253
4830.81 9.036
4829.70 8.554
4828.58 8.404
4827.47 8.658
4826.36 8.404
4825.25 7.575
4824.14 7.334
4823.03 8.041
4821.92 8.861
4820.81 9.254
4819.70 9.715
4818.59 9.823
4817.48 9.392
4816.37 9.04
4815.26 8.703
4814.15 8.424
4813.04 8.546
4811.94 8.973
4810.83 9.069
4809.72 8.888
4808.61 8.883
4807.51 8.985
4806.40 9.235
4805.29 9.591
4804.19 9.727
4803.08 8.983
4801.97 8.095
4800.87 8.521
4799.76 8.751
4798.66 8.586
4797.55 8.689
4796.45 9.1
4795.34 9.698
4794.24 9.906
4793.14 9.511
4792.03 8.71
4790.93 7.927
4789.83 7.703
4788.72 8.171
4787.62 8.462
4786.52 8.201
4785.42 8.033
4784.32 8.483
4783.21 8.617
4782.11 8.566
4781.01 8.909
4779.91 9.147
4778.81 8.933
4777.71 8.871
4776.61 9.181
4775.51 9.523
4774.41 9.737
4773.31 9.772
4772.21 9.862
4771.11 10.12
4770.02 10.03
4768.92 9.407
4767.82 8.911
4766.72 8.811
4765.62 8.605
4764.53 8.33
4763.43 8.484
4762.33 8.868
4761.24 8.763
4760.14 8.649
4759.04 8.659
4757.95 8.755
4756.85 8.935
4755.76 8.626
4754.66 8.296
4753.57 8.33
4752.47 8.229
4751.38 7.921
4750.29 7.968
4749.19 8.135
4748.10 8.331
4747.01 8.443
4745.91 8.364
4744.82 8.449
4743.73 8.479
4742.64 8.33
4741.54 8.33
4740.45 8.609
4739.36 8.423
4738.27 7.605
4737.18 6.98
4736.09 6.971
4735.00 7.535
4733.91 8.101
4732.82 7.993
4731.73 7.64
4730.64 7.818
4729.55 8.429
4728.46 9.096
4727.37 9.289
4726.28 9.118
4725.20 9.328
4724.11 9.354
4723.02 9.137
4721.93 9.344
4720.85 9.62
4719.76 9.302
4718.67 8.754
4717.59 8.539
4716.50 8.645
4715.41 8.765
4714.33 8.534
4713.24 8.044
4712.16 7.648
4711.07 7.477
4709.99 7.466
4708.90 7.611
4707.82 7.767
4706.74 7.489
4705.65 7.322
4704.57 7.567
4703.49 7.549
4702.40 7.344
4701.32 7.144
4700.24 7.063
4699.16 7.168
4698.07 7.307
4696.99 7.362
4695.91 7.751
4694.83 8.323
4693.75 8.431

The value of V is 1.0 angstrom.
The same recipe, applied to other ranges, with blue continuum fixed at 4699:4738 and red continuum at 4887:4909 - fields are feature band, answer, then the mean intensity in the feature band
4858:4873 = 2.3 angstrom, 7.49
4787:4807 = -0.8 angstrom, 8.85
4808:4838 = -0.3 angstrom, 8.71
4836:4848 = 0.9 angstrom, 8.04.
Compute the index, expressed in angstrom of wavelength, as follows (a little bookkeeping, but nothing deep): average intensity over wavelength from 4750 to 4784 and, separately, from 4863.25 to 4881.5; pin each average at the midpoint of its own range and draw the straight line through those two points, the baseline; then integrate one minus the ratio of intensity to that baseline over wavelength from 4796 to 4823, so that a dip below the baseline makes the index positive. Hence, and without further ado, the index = -1.6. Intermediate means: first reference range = 8.9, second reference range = 7.85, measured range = 8.97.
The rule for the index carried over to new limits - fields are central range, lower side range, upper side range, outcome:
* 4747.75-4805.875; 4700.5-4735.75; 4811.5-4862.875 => -4.04 angstrom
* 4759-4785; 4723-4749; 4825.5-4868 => -2.73 angstrom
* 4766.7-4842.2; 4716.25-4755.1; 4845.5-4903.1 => -4.68 angstrom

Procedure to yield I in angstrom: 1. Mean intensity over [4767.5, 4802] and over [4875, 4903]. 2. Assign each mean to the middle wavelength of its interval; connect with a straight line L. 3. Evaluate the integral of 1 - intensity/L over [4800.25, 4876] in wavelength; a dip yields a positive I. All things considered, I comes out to 5.0 angstrom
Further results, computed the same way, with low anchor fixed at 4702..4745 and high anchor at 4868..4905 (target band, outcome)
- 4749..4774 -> -1.5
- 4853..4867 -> 2.0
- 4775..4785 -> -0.6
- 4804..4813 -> -0.7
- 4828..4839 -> -0.2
